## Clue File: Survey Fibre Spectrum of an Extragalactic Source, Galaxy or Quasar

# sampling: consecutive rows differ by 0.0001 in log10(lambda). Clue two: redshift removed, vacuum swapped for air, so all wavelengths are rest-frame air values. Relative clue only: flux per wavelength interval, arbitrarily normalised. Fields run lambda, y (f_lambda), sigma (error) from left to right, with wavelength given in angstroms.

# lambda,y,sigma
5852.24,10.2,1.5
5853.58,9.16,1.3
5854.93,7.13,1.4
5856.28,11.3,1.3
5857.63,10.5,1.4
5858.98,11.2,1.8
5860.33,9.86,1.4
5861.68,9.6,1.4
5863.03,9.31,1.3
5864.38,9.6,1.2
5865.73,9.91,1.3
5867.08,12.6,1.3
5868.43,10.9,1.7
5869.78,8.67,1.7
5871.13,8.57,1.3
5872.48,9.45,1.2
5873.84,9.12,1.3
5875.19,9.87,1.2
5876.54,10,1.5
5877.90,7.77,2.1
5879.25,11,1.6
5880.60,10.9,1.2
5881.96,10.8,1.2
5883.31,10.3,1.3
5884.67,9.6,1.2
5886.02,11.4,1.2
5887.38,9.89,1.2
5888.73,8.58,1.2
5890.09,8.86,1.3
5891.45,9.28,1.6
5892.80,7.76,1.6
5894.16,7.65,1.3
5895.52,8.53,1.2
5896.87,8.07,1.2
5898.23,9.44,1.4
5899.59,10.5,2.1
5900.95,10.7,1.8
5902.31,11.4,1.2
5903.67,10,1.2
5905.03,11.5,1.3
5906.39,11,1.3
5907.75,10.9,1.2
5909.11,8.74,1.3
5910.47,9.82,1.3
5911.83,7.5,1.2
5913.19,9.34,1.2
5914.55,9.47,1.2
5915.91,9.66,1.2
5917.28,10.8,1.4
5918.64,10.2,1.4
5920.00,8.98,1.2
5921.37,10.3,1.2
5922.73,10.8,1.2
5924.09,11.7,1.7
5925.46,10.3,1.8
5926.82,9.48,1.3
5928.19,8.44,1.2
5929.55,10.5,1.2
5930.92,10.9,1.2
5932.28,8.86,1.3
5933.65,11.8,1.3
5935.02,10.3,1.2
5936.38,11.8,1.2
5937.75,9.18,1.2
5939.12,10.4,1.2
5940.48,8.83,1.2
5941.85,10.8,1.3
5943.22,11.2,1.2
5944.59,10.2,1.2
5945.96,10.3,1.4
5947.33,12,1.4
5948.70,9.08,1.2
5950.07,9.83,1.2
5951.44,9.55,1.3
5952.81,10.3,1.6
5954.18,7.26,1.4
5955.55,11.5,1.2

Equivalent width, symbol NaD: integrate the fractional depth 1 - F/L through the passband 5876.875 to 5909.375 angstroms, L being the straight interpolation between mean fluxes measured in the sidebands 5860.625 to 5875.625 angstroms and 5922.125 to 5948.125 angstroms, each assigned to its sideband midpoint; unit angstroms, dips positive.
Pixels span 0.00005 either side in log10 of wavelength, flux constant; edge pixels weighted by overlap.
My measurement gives 0.7 angstroms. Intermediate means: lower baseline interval 9.78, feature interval 9.79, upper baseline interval 10.4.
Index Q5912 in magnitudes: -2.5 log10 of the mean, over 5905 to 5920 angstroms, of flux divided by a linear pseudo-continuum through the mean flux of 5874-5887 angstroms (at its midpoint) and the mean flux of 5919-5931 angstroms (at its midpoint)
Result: 0.04 mag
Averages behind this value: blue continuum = 10.1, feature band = 9.8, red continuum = 10.1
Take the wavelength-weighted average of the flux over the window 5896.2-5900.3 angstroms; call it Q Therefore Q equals 9.34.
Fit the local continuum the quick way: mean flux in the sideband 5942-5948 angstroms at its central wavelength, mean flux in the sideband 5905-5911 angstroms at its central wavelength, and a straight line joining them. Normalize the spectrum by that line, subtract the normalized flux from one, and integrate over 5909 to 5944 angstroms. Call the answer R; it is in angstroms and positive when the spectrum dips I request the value 1.89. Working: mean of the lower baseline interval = 10.3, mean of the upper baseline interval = 10.9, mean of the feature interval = 10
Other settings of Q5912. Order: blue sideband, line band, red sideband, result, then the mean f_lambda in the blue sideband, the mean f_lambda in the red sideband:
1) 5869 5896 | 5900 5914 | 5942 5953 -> -0.04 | 9.41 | 10.3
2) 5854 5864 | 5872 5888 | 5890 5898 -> -0.12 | 9.81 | 8.39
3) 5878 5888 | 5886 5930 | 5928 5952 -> 0.07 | 10.4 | 10.3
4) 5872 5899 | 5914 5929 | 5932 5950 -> 0.00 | 9.41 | 10.4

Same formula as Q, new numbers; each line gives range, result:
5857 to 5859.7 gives 10.8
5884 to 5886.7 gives 10.5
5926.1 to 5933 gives 9.65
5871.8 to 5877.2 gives 9.61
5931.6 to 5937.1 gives 10.7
